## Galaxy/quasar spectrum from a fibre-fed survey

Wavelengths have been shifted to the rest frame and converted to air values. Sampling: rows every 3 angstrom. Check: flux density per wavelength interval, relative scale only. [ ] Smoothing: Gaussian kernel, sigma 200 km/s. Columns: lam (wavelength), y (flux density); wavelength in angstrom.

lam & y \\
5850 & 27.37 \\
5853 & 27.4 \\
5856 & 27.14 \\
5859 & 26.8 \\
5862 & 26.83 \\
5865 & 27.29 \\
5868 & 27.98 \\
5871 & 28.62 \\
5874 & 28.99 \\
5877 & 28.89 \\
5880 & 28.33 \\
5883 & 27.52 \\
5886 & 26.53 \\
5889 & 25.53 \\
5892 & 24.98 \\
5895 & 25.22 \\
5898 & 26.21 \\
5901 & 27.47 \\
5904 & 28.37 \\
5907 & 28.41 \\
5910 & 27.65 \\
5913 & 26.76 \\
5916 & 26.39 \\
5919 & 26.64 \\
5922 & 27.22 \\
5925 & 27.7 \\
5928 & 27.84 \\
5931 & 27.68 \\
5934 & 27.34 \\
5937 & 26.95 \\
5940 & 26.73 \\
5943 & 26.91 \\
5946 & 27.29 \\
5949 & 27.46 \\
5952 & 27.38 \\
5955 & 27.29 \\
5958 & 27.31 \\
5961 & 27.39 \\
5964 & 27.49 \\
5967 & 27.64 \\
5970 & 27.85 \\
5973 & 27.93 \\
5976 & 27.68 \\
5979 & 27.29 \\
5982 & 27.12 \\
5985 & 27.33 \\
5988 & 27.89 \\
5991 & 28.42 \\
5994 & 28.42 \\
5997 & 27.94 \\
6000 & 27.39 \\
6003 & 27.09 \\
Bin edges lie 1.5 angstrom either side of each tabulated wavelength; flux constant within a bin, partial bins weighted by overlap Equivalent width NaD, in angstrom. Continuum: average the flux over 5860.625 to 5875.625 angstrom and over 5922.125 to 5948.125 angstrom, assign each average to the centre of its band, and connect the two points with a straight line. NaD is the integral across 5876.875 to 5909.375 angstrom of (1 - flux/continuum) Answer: 0.9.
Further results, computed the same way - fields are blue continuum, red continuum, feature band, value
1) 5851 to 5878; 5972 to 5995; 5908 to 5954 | 0.9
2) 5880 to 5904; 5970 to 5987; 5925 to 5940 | -0.2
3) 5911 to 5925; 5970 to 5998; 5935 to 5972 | 0.1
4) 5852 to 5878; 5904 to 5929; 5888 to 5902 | 0.9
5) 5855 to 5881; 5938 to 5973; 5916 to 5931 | 0.1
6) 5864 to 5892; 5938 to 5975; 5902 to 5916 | -0.1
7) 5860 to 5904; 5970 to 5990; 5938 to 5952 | 0.2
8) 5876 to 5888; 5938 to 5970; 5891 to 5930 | 0.7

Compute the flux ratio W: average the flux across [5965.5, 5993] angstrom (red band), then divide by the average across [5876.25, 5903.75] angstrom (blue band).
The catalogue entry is 1.0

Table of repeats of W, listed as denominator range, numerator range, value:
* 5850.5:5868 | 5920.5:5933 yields 1.02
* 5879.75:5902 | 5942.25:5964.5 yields 1.04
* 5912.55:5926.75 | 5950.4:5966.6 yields 1.02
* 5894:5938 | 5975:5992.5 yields 1.01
